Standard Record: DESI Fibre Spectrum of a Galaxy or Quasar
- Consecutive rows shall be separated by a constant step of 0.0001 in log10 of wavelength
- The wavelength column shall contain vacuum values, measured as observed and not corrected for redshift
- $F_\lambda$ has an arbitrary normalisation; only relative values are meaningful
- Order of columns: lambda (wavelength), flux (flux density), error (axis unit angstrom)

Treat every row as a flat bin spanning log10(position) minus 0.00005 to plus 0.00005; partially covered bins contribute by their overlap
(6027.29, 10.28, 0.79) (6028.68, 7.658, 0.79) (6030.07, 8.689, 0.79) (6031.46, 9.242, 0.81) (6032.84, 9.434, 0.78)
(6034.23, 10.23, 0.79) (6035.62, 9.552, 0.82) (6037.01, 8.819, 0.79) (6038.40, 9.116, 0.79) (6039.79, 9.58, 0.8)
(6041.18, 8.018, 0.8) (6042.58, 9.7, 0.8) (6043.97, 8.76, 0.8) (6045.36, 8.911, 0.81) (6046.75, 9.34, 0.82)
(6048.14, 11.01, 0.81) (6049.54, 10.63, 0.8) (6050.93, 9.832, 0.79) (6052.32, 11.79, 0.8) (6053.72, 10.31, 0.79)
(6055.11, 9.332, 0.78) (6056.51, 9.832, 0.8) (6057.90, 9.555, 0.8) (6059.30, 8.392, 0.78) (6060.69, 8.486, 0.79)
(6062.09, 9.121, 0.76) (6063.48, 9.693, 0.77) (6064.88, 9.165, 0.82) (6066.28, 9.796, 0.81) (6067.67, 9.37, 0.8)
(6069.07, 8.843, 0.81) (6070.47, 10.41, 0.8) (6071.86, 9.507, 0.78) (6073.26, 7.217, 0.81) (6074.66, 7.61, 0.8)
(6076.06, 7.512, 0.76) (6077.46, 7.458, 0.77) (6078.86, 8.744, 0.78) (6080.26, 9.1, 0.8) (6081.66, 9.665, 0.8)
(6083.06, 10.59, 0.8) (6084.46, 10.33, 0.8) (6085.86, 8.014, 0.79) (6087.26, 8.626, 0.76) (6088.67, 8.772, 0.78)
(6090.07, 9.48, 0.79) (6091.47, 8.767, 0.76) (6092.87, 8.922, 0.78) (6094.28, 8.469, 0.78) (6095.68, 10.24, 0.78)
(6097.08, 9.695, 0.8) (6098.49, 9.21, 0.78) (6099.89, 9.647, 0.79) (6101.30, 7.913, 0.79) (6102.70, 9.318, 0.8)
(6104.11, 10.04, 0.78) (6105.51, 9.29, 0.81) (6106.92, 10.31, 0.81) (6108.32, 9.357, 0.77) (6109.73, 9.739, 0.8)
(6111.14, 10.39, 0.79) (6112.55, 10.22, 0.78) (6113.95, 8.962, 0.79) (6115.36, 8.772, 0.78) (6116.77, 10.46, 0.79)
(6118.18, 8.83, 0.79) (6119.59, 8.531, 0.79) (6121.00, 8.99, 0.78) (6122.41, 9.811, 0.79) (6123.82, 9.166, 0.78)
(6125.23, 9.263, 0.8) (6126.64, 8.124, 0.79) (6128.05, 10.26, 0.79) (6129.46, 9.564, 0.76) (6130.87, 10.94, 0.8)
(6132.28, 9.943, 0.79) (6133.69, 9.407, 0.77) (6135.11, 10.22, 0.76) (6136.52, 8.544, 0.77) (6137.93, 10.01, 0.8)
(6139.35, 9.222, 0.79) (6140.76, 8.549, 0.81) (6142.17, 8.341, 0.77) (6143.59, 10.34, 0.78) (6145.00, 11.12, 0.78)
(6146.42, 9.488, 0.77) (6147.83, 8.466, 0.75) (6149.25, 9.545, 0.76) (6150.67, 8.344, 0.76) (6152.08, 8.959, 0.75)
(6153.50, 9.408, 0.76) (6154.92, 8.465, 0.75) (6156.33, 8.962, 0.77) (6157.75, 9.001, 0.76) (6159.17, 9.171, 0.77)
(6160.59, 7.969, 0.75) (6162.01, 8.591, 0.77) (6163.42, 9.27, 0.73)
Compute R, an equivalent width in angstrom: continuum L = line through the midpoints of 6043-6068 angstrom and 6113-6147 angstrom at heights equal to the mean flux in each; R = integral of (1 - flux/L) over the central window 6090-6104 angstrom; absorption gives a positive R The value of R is 0.5 angstrom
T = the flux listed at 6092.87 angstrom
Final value 8.922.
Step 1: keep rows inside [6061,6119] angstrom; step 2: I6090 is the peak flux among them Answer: 10.59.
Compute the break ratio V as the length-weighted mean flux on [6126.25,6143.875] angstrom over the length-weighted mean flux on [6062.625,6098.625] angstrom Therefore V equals 1.05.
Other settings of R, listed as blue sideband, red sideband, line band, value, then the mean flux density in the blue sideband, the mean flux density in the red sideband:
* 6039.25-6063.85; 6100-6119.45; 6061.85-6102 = 2.1 angstrom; 9.57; 9.48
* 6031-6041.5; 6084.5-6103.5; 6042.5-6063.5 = -1.0 angstrom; 9.3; 9.05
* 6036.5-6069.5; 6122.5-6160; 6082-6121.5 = 0.2 angstrom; 9.48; 9.34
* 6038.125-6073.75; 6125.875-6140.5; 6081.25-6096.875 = 0.4 angstrom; 9.47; 9.59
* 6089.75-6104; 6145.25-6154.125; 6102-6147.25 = -1.9 angstrom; 9.19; 9.13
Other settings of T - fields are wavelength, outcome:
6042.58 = 9.7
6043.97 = 8.76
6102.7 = 9.318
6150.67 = 8.344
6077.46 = 7.458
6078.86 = 8.744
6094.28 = 8.469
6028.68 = 7.658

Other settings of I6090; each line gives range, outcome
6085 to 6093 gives 9.48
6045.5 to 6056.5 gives 11.79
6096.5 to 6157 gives 11.12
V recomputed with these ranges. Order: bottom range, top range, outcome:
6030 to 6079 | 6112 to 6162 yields 1.00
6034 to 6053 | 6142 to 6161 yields 0.95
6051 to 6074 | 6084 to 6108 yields 0.98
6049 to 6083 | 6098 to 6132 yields 1.02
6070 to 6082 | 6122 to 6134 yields 1.13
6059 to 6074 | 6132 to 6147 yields 1.05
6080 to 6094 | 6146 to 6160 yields 0.97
